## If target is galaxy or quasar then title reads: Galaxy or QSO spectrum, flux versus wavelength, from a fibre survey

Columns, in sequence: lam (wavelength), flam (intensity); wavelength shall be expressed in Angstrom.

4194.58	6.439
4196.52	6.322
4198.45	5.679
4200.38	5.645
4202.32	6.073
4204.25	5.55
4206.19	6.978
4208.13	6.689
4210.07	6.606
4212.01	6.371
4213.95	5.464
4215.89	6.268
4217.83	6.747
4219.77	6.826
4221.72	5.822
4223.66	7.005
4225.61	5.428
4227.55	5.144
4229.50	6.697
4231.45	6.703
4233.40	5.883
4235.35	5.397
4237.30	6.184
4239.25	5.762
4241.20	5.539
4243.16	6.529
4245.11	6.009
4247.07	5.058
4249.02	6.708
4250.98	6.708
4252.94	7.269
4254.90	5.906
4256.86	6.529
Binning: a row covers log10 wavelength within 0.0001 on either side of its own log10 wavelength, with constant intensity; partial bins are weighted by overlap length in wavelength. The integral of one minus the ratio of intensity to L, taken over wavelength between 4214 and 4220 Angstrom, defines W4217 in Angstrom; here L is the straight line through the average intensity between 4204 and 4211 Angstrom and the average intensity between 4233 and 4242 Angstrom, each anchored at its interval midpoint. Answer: -0.1 Angstrom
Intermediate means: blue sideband 6.54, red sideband 5.75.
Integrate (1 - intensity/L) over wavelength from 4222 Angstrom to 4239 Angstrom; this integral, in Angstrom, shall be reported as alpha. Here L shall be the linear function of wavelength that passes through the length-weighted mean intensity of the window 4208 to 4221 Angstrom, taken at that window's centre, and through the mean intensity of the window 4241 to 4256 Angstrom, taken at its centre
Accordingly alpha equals 0.8 Angstrom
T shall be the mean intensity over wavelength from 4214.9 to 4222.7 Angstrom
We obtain 6.42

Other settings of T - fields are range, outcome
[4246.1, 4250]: 5.89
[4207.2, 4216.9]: 6.28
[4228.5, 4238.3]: 6.17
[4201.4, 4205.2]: 5.82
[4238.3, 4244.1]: 5.94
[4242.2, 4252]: 6.21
